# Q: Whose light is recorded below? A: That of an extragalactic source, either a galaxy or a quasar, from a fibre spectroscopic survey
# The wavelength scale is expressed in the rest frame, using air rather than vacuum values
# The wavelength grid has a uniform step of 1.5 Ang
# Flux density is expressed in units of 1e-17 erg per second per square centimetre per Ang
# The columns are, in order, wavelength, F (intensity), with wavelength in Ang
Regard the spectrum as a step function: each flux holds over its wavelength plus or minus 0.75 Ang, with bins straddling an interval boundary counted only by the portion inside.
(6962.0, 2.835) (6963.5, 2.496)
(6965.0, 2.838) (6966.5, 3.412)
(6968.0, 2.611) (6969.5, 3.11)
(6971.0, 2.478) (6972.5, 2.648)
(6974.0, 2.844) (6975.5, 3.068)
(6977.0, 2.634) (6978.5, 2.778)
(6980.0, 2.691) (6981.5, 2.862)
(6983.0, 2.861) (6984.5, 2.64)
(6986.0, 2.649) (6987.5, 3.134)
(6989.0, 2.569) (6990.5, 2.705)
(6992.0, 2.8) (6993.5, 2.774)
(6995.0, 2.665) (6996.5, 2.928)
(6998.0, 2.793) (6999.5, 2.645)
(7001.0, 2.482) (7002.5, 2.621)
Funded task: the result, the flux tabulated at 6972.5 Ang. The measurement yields 2.648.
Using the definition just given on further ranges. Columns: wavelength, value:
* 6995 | 2.665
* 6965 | 2.838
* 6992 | 2.8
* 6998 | 2.793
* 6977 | 2.634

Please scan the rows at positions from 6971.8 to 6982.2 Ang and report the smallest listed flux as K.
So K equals 2.634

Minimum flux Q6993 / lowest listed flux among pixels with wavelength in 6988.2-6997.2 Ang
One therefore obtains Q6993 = 2.569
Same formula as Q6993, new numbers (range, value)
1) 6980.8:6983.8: 2.861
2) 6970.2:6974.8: 2.478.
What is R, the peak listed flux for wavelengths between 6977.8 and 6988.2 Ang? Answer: 3.134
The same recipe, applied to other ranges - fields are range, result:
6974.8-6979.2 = 3.068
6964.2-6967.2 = 3.412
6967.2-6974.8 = 3.11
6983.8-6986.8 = 2.649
